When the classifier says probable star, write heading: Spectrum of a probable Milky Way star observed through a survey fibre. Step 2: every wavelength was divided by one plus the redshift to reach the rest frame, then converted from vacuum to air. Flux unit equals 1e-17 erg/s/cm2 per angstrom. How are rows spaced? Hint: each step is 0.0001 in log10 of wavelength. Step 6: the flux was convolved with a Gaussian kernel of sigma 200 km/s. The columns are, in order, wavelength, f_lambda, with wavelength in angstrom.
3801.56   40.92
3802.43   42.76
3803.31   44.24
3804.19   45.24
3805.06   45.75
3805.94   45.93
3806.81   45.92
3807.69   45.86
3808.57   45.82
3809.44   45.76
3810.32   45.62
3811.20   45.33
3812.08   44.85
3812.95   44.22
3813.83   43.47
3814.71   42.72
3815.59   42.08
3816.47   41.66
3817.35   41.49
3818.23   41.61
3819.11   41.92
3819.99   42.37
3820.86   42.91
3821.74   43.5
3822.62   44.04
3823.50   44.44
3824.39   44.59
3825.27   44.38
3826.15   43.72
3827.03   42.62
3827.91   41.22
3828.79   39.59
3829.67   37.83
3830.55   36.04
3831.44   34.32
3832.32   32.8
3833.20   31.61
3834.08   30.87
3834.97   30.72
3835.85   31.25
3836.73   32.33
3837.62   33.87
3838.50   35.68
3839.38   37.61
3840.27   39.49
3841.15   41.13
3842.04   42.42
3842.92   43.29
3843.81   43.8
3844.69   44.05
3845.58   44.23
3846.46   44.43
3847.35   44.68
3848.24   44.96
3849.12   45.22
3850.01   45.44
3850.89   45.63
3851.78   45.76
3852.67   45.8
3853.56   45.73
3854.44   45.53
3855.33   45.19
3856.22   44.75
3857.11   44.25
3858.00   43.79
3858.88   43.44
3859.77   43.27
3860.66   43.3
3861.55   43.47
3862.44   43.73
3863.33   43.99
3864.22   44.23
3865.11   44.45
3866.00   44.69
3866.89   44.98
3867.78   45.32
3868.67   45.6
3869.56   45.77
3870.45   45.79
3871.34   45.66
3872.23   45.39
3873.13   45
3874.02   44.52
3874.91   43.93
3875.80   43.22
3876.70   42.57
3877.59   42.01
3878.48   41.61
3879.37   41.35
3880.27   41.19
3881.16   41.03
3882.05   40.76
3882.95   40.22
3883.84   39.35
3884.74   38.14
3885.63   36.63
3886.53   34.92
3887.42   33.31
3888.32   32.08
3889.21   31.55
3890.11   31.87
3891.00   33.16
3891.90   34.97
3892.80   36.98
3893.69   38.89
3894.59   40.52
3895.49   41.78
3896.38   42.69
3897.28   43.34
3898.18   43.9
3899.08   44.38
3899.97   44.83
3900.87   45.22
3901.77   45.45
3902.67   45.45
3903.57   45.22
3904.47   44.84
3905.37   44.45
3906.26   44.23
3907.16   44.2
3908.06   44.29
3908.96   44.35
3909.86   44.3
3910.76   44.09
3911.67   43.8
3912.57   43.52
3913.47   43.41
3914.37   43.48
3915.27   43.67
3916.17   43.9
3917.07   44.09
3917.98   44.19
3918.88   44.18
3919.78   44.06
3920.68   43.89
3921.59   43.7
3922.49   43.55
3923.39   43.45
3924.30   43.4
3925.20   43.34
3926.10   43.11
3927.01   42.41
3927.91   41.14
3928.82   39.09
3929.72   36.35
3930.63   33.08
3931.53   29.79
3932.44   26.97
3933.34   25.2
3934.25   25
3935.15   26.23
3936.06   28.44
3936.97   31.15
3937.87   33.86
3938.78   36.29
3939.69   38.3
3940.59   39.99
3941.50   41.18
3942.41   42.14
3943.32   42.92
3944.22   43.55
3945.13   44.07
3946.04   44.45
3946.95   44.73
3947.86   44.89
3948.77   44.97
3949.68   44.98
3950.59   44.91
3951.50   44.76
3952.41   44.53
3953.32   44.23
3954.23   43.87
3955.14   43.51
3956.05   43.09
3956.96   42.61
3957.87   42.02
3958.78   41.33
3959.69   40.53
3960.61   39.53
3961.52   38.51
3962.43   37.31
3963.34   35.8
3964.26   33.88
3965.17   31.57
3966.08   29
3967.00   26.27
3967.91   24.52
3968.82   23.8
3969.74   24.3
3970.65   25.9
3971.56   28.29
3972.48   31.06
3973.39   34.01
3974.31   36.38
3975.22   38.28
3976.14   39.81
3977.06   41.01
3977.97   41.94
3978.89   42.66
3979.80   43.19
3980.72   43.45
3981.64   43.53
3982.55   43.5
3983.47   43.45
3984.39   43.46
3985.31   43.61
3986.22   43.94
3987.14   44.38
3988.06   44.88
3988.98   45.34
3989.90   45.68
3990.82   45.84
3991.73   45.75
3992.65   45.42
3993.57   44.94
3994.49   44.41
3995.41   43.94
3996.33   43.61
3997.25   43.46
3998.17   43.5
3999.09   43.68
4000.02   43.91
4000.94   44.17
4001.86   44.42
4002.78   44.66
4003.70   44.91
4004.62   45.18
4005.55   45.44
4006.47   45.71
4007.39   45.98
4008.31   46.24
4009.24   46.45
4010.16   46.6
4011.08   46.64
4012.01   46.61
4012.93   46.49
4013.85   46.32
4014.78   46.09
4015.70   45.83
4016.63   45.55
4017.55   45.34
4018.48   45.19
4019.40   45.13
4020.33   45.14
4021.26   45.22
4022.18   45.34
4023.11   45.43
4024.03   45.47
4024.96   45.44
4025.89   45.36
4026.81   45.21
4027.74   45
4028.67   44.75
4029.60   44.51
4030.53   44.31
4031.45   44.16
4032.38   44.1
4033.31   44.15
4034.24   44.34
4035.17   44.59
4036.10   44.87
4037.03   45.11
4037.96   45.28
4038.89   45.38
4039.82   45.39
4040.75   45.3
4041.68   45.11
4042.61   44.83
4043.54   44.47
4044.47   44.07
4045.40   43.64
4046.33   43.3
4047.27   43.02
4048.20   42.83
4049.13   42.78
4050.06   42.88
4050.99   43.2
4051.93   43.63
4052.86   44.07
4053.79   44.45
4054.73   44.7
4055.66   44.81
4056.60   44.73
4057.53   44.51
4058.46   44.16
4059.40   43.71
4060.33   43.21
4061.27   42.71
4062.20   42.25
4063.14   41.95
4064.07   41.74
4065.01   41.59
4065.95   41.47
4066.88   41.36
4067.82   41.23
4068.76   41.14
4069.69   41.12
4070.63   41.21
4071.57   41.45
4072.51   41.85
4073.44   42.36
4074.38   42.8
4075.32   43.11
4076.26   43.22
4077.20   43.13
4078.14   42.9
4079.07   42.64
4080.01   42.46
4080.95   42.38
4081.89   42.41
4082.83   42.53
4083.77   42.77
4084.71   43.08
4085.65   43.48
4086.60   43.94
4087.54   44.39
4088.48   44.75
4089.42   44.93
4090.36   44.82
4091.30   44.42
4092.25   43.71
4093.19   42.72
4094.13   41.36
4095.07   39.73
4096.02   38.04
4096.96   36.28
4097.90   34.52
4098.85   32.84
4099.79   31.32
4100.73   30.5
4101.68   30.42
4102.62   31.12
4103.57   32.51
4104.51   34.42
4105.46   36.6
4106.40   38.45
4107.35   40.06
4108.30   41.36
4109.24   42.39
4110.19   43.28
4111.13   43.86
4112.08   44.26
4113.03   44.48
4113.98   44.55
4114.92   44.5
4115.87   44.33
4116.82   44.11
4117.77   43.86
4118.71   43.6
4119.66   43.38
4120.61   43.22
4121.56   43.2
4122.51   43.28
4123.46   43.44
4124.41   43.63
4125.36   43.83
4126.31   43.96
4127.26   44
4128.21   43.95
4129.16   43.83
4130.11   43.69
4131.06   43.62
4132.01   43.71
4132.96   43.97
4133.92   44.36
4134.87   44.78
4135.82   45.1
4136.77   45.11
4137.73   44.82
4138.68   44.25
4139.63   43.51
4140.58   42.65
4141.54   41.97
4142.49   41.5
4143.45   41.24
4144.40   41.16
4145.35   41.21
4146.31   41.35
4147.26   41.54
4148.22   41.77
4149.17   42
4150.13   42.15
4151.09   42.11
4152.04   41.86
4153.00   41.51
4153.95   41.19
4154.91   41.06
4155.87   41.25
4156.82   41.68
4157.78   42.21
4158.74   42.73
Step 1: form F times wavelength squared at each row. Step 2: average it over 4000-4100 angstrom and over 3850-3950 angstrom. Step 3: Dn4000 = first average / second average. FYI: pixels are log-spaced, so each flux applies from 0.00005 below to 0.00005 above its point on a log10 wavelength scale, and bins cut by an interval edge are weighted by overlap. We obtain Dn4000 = 1.1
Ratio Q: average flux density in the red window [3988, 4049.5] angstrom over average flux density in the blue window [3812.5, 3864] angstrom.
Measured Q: 1.1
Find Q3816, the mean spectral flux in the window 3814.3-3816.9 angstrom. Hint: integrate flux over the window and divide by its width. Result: 42.1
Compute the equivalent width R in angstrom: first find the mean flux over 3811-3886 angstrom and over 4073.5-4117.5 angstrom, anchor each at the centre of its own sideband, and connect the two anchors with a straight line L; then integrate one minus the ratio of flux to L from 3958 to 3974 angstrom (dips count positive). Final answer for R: 3.5 angstrom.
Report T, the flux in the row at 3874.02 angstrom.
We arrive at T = 44.52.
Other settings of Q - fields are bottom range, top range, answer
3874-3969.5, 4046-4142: 1.06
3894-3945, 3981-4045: 1.10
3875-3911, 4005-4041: 1.11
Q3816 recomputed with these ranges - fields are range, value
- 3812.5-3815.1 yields 43.6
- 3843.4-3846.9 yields 44.2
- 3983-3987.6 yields 43.7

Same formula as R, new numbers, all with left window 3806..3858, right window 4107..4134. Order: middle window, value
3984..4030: -2.4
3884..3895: 1.8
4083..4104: 2.0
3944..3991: 3.3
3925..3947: 3.0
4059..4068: 0.2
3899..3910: -0.6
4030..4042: -0.5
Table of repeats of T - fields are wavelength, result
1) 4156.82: 41.68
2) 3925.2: 43.34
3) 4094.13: 41.36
